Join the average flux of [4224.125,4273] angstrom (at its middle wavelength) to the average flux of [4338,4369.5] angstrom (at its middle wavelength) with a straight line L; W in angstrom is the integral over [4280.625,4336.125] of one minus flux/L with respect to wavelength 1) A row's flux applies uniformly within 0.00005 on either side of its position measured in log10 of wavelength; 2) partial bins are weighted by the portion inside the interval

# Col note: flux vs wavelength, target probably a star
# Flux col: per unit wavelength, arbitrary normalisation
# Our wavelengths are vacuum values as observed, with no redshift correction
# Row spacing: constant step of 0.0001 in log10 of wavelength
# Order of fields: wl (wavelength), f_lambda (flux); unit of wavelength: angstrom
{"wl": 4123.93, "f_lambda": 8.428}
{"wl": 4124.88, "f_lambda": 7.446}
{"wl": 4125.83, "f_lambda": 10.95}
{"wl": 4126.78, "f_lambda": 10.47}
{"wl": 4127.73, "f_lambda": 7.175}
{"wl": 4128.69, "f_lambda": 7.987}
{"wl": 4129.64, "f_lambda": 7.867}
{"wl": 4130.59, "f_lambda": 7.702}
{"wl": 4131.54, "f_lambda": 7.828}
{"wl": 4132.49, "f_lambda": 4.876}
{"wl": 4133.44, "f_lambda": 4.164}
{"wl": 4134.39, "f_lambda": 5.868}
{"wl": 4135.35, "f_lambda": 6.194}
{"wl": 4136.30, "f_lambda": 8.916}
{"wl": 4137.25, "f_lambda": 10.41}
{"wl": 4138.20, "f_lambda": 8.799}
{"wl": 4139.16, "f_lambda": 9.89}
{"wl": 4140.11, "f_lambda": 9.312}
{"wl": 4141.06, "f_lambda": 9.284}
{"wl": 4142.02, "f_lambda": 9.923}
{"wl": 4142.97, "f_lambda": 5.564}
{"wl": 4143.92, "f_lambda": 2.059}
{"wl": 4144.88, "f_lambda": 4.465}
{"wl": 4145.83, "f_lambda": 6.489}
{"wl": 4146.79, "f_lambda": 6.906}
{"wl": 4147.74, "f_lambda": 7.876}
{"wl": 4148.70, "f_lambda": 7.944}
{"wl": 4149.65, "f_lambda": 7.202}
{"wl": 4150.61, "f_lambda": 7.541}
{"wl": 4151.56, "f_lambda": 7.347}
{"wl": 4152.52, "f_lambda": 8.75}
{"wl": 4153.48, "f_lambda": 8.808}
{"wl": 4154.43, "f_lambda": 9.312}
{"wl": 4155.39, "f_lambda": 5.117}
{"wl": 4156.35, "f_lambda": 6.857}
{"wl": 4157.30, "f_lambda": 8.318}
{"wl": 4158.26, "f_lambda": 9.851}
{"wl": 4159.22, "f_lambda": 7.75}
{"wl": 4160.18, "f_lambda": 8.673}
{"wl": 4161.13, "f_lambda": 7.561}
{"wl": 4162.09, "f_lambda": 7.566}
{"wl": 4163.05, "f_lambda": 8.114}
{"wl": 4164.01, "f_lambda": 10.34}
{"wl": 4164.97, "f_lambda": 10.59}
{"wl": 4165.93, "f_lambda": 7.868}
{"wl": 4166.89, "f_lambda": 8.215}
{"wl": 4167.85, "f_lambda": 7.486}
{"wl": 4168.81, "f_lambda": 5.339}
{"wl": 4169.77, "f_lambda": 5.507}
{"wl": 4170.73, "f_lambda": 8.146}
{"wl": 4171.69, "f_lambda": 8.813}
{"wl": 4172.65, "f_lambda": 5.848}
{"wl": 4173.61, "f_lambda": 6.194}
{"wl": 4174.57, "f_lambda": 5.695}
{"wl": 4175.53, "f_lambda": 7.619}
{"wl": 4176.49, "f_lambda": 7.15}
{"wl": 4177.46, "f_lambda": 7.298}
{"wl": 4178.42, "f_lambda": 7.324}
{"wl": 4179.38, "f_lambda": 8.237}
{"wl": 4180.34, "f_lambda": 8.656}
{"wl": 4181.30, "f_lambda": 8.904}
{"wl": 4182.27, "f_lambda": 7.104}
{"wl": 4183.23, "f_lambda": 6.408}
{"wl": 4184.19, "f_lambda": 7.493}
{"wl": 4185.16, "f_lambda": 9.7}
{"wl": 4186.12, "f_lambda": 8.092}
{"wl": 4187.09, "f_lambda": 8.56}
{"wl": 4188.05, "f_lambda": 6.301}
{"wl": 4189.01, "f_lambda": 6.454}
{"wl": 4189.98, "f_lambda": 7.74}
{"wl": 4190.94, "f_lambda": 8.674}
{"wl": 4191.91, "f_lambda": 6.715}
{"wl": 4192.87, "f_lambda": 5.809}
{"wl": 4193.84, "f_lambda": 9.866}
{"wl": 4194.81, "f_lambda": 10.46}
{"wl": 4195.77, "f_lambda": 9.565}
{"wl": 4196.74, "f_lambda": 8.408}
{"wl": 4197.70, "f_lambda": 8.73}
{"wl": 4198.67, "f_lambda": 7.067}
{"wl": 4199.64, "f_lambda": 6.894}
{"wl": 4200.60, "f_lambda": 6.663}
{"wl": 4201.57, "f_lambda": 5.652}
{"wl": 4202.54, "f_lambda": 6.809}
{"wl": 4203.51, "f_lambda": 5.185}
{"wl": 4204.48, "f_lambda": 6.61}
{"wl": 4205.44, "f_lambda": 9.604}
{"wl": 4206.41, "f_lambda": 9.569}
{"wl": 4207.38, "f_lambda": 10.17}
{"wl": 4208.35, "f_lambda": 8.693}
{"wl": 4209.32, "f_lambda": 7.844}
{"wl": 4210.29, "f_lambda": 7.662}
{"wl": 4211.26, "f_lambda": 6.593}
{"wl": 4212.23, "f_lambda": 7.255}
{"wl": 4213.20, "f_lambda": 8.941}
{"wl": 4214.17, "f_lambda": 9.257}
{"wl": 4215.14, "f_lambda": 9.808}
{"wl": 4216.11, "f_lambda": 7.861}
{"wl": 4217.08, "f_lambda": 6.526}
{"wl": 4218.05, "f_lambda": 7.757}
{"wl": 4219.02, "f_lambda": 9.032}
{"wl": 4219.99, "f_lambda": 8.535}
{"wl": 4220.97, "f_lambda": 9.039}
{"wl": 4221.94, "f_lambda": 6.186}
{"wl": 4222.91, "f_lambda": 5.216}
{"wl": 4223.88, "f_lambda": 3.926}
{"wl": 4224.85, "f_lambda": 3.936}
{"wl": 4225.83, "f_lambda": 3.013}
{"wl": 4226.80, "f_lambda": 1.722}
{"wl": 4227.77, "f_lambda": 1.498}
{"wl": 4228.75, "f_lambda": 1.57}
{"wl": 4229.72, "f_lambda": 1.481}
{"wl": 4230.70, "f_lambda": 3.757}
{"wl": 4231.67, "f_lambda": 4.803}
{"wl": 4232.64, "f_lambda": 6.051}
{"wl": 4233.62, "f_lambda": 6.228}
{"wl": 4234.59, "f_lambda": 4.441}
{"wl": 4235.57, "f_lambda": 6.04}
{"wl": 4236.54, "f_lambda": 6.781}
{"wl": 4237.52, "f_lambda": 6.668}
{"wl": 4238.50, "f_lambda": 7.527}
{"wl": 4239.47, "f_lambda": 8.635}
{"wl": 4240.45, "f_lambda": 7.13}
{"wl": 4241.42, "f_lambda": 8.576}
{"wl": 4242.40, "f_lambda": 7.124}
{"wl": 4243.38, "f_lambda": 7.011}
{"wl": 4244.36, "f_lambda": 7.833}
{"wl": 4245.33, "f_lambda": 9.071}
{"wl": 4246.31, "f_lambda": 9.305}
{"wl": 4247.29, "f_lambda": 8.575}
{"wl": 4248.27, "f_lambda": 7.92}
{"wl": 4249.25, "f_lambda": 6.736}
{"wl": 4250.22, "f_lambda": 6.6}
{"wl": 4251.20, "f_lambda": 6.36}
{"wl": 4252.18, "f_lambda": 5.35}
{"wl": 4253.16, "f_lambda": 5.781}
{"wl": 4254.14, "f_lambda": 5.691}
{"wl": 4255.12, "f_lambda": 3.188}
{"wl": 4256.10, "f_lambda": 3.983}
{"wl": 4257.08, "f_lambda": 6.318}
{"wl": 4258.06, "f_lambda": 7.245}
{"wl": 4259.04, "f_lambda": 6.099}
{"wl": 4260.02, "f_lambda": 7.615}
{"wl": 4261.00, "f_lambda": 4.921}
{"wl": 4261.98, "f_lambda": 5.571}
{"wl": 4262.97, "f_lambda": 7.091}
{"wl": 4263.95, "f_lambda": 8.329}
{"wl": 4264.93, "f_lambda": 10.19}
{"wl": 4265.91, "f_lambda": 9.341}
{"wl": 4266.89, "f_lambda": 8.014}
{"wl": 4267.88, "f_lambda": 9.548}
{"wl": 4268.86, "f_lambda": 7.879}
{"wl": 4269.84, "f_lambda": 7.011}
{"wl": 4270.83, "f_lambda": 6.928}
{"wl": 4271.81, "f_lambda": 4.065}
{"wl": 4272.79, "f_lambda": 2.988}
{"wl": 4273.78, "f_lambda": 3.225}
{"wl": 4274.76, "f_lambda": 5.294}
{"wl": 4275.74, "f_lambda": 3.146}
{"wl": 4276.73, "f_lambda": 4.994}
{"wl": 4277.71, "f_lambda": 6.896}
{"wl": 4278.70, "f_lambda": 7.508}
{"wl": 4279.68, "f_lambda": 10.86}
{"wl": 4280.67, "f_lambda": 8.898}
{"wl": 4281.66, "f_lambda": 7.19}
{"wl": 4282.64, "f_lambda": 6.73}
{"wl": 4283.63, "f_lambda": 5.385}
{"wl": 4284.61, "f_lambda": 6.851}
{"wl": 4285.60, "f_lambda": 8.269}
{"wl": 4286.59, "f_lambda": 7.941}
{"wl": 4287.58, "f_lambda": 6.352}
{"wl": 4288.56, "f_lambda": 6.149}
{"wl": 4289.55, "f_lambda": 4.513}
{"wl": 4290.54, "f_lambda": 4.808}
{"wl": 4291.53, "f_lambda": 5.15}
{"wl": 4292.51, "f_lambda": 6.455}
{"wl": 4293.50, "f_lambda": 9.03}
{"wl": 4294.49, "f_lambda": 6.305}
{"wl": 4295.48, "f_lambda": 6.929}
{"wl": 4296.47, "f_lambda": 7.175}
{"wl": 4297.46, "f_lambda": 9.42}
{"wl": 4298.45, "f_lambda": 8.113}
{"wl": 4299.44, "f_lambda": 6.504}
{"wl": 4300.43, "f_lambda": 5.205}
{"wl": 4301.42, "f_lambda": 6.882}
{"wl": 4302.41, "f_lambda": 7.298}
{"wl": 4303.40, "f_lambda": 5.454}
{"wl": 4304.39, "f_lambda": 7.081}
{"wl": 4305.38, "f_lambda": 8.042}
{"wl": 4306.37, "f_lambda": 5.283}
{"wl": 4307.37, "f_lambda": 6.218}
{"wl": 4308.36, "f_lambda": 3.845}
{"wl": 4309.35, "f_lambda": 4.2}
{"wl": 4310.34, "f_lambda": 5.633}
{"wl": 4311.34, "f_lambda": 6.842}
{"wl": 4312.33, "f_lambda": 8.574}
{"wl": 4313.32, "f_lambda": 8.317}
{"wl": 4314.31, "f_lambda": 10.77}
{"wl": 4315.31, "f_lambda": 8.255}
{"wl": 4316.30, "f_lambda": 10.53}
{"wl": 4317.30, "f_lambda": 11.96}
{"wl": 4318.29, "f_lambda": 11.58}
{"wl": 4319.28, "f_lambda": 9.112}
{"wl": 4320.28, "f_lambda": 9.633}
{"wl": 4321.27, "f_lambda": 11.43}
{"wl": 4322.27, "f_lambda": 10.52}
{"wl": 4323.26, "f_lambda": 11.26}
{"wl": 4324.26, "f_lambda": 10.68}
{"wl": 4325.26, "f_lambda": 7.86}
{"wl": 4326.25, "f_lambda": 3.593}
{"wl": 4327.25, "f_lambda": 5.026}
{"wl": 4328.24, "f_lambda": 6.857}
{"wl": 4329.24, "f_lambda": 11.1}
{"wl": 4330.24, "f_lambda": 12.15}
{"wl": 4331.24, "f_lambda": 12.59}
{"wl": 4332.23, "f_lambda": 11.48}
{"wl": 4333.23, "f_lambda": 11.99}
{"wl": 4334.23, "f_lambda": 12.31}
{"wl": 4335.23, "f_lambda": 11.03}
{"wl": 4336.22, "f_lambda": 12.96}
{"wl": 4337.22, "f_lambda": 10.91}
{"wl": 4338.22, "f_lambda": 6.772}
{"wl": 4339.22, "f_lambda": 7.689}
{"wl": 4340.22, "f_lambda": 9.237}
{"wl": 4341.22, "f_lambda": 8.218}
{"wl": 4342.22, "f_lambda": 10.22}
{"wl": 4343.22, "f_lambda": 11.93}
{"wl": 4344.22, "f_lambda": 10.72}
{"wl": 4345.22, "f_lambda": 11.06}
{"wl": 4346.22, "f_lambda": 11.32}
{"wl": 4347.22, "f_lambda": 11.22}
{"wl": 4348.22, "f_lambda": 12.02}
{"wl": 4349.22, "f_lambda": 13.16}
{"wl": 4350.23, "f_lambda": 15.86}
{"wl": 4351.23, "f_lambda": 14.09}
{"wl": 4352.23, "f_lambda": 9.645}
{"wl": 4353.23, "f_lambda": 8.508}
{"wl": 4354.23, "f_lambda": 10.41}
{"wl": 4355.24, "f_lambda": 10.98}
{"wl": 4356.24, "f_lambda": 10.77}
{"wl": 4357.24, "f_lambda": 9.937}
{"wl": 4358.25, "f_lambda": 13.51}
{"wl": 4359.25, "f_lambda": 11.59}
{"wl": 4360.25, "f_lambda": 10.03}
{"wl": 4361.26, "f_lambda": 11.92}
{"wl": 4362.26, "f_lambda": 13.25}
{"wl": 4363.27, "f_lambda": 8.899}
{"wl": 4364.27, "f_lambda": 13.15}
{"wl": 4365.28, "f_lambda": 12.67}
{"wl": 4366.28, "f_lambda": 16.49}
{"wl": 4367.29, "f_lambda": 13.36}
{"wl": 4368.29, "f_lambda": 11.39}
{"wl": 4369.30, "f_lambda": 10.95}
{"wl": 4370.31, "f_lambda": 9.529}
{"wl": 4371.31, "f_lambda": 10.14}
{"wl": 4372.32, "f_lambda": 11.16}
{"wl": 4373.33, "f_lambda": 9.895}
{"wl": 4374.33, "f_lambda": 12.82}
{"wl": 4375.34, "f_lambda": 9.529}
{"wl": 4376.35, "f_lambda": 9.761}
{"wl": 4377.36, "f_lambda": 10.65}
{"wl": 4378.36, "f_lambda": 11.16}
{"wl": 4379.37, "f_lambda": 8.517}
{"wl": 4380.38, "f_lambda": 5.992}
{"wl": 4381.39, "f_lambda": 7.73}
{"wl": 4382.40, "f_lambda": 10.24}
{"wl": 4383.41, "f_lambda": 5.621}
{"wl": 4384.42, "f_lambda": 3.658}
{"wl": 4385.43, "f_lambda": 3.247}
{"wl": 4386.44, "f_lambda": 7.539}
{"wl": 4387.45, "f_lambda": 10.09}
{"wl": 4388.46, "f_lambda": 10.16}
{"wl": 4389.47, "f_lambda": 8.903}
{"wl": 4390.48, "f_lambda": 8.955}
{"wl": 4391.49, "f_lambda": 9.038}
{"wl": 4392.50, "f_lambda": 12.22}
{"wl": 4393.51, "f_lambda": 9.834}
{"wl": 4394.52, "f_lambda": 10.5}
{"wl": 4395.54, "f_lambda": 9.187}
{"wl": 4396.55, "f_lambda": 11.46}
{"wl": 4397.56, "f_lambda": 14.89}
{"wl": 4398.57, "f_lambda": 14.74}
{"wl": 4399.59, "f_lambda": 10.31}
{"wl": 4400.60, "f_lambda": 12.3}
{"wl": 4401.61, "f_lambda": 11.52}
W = 6.9 angstrom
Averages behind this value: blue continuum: 6.2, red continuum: 11.3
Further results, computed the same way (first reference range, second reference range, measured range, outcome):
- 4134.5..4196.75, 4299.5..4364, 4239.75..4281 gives 9.4 angstrom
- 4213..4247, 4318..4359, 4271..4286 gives 3.8 angstrom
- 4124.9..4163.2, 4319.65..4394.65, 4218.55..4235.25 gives 7.6 angstrom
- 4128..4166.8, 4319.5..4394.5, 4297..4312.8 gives 5.1 angstrom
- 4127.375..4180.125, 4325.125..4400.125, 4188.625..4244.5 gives 10.0 angstrom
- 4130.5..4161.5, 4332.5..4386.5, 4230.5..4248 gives 3.6 angstrom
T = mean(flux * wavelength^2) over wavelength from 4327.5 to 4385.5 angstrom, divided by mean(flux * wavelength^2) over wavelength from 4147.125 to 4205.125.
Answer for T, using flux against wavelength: 1.50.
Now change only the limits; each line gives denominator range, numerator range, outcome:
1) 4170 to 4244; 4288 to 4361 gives 1.37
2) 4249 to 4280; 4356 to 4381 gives 1.82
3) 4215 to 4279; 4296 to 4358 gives 1.56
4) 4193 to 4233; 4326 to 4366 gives 1.70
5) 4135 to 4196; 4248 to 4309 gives 0.89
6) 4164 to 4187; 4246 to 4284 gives 0.91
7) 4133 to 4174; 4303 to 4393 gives 1.41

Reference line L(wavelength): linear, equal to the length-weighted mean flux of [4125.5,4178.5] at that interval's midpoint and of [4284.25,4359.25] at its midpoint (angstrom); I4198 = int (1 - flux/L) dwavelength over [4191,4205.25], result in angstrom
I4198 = 0.8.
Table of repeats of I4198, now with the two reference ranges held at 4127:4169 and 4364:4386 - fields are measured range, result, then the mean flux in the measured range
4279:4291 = 2.63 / 7.01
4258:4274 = 3.49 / 6.87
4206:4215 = -0.24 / 8.48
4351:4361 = -1.26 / 10.9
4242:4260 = 4.06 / 6.7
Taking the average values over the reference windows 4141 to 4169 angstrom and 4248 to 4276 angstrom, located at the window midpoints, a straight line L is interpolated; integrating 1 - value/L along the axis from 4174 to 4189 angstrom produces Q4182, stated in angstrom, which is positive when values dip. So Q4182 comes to -0.59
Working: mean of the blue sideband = 7.64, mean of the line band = 7.59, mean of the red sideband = 6.31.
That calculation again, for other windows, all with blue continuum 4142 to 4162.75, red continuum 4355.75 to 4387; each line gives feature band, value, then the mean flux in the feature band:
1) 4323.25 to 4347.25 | -0.65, 9.96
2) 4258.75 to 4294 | 8.75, 6.7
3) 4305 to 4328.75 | 3.23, 8.17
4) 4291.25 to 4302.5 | 2.60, 7.07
